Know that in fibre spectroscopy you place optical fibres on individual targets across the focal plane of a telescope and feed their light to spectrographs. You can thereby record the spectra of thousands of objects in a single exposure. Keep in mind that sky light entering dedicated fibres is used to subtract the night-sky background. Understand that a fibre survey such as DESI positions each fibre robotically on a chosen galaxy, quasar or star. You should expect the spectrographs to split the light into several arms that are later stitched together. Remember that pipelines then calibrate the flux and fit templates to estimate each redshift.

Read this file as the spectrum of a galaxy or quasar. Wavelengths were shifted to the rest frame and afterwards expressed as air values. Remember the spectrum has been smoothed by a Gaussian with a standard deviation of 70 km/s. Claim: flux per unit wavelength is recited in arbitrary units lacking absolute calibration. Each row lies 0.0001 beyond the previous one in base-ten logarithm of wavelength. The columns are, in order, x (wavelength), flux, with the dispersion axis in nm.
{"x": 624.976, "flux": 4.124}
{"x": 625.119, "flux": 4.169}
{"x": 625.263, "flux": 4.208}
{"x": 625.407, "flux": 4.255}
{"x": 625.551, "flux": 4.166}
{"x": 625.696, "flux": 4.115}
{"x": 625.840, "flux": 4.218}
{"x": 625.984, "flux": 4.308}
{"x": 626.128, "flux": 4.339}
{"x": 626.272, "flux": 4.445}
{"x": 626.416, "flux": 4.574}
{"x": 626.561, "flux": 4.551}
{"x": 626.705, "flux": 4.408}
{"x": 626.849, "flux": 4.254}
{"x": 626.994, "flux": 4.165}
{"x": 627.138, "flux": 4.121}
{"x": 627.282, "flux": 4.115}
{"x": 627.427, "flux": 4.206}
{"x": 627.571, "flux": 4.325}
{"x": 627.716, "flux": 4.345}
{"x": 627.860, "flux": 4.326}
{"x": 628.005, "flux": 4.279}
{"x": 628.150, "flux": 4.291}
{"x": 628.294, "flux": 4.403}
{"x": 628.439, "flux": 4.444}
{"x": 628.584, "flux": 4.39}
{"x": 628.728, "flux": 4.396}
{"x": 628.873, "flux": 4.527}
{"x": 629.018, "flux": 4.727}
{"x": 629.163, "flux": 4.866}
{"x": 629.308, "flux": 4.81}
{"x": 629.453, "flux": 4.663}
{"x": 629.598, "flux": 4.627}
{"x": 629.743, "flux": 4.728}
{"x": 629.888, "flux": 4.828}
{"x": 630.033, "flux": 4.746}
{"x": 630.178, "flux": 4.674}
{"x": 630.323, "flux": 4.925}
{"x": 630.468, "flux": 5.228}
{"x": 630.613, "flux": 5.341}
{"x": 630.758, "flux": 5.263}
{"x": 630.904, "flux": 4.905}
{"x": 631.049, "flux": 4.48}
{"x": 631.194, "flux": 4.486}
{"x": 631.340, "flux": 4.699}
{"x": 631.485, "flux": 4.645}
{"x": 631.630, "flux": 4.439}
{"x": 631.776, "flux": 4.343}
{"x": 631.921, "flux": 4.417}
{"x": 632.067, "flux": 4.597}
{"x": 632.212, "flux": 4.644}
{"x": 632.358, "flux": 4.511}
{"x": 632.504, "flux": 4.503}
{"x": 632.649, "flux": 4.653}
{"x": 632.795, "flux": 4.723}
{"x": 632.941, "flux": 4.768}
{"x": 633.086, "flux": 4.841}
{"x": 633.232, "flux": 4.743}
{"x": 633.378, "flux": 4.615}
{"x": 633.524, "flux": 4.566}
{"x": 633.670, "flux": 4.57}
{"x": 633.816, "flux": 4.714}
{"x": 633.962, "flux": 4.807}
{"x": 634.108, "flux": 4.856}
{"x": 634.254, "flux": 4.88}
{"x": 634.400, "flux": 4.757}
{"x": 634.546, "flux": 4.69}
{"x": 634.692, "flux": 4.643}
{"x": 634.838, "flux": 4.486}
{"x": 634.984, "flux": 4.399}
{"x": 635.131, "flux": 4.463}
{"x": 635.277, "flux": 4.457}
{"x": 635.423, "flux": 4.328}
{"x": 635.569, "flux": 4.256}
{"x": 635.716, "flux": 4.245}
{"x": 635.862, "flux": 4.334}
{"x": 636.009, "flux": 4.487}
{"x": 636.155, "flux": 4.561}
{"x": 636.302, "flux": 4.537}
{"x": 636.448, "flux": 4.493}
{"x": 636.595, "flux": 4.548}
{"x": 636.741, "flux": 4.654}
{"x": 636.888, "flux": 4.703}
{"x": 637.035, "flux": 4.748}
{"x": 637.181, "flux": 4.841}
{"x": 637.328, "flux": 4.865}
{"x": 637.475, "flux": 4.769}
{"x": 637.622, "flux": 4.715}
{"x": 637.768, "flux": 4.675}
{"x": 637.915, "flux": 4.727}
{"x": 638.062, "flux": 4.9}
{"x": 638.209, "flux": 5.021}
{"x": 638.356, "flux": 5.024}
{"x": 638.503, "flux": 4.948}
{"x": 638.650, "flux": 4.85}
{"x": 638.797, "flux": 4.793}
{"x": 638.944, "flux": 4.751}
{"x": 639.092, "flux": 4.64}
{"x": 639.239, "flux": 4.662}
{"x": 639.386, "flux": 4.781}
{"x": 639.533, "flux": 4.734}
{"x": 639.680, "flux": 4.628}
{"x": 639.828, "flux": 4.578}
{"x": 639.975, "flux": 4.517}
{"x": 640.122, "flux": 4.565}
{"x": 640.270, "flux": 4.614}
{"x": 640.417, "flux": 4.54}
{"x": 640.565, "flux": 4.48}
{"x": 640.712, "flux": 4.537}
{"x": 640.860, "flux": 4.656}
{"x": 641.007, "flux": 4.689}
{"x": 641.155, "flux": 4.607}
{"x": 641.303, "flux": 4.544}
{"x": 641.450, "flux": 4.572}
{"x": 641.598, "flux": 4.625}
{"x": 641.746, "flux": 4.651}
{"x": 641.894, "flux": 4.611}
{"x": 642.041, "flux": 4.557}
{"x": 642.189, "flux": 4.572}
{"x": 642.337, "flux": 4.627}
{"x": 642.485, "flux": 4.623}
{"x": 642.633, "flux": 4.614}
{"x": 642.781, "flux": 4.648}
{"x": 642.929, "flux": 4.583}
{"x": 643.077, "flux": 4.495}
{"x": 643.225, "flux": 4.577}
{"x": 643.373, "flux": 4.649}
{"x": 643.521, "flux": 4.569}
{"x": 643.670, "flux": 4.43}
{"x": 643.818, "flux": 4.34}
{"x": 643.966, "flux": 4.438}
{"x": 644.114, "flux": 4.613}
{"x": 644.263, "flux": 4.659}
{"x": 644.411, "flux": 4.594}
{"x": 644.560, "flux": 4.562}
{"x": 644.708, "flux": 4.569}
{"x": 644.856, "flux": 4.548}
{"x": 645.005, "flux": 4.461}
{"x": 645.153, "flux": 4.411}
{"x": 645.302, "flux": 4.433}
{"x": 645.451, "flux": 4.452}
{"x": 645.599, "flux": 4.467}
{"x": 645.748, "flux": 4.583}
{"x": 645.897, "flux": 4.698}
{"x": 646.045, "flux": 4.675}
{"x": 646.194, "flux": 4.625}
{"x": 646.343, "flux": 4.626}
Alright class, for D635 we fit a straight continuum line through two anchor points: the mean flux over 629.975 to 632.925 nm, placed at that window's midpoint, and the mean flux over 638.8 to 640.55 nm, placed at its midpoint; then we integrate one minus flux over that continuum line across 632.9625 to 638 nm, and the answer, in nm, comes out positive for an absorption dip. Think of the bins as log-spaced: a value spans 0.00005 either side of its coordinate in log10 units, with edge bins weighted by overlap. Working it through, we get 0.06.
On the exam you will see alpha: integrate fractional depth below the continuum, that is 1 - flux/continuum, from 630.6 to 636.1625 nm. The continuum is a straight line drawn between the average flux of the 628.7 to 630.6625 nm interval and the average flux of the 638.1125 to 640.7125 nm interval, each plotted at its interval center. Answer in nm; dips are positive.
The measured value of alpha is 0.18 nm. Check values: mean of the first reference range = 4.79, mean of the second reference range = 4.71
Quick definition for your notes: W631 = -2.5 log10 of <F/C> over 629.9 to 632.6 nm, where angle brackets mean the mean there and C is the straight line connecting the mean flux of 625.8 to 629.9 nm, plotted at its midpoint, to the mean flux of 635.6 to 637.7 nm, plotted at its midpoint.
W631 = -0.05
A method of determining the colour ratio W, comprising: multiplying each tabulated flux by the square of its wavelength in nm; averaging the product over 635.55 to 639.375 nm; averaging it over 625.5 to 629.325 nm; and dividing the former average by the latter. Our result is 1.1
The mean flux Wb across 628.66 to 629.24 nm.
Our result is 4.63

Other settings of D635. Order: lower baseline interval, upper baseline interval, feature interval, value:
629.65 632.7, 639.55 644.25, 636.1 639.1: -0.08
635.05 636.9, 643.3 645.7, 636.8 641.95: -0.26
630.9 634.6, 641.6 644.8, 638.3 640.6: -0.05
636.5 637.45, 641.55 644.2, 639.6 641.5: 0.02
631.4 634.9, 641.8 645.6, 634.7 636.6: 0.08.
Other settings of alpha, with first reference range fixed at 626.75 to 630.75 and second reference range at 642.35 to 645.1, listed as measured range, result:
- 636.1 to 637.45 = -0.03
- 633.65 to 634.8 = -0.05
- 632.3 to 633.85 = -0.03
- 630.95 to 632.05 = 0.01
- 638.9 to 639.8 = -0.03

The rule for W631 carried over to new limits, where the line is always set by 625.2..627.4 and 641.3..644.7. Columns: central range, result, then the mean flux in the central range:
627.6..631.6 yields -0.078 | 4.66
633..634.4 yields -0.077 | 4.73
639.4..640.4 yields -0.023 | 4.61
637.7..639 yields -0.085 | 4.86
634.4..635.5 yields -0.020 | 4.51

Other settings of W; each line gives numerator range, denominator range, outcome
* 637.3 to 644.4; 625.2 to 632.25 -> 1.07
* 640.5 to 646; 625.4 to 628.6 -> 1.12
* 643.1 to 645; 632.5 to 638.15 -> 1.01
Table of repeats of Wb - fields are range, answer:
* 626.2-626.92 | 4.45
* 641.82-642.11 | 4.6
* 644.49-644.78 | 4.57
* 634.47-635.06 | 4.55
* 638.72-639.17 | 4.72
